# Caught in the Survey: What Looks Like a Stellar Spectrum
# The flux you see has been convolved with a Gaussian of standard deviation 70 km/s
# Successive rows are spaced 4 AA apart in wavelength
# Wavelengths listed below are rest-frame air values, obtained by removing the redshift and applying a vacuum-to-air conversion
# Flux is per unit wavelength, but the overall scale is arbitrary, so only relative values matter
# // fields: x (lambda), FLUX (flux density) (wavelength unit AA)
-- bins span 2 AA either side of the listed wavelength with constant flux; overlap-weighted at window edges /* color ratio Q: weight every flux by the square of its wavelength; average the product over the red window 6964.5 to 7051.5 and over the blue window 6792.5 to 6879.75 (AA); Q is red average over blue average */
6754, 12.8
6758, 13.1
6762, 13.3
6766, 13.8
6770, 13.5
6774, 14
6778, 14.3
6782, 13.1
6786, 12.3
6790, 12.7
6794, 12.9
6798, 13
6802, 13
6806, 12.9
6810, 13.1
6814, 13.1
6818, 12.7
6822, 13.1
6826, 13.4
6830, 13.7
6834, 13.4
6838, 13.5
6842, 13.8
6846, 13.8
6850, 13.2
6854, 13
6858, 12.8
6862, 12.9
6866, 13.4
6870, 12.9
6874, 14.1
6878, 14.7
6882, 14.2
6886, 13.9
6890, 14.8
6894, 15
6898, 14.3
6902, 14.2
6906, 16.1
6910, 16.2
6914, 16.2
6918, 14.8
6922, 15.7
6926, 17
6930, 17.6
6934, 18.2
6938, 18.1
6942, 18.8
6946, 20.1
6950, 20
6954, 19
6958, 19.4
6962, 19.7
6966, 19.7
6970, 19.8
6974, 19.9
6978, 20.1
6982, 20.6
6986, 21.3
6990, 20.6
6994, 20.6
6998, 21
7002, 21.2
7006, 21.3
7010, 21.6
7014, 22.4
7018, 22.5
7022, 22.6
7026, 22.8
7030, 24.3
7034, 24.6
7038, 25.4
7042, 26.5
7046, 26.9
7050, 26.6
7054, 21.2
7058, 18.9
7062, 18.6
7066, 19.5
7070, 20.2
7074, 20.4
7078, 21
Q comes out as 1.77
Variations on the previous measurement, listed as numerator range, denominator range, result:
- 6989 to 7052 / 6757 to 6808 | 1.88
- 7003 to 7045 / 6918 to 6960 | 1.32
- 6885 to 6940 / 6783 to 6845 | 1.25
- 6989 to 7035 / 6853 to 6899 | 1.66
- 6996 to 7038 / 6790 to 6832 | 1.83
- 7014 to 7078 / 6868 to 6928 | 1.58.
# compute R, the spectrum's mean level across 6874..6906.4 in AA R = 14.5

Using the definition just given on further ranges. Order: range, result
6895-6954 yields 17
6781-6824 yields 12.9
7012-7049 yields 24.3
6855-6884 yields 13.6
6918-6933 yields 16.6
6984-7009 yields 21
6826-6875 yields 13.4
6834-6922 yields 14.2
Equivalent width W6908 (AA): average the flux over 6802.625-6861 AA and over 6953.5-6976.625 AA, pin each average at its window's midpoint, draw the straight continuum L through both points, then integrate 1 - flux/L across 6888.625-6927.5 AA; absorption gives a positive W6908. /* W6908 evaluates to 3.4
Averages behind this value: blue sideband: 13.2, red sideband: 19.6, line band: 15.4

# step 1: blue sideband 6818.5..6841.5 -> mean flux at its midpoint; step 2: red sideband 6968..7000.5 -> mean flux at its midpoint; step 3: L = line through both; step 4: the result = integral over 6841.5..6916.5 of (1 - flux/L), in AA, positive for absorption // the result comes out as 7.0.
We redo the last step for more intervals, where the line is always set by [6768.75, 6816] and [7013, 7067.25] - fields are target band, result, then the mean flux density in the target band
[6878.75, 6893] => 2.13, 14.4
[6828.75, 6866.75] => 4.99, 13.3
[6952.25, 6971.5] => 0.44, 19.5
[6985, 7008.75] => 0.41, 21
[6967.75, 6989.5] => 0.32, 20.4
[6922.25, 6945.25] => 1.17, 17.9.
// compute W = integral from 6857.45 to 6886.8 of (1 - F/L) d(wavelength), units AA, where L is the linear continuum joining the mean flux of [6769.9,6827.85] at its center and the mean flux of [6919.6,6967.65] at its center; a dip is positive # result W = 4.1 AA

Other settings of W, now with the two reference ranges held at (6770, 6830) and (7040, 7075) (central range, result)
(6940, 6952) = -0.91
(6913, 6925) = 1.16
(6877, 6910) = 3.36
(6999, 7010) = -0.54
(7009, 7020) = -0.85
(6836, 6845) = 0.56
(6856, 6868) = 1.79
